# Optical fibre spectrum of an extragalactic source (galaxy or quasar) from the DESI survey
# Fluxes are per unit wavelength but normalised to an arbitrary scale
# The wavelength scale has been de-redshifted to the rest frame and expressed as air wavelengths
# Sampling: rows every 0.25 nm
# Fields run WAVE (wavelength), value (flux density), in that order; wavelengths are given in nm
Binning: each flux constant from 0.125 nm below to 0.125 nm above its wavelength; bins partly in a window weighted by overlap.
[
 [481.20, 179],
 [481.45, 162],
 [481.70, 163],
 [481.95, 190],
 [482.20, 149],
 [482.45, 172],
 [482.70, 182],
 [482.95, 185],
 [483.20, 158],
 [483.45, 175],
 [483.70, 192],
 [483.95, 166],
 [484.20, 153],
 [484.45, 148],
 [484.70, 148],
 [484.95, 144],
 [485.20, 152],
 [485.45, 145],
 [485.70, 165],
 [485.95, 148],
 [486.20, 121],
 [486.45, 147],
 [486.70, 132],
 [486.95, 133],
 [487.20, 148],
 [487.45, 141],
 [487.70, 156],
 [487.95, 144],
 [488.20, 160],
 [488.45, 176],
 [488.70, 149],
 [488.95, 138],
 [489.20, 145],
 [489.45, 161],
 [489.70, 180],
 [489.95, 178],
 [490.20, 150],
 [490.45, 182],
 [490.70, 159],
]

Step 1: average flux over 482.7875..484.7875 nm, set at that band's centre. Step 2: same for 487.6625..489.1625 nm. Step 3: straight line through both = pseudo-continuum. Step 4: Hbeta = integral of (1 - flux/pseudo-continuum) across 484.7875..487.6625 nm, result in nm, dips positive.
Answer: 0.28 nm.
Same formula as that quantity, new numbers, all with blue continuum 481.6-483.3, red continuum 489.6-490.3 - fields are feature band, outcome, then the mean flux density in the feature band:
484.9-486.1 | 0.14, 151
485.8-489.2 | 0.49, 146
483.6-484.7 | 0.06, 162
